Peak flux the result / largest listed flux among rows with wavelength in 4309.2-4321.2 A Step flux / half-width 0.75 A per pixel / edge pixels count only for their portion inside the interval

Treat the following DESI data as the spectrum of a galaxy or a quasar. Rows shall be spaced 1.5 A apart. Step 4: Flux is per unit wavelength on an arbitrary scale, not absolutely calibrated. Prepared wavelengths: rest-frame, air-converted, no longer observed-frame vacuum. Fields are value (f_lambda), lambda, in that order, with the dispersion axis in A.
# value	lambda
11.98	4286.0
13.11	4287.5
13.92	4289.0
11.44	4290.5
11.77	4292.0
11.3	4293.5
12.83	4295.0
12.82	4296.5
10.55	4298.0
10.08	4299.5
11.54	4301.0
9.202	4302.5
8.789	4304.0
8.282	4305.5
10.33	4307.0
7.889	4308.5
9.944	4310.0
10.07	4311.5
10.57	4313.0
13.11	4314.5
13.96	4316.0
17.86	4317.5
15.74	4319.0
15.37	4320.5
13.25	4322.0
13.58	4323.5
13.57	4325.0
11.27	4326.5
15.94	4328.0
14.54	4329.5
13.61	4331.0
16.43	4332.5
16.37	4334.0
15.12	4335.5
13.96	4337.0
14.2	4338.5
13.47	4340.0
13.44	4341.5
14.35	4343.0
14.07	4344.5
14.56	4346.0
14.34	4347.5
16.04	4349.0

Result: 17.86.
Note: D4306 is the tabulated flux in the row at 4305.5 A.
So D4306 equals 8.282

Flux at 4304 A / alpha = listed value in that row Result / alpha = 8.789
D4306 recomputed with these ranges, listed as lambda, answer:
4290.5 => 11.44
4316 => 13.96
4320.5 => 15.37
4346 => 14.56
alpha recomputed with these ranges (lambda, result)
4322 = 13.25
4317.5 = 17.86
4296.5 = 12.82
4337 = 13.96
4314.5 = 13.11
